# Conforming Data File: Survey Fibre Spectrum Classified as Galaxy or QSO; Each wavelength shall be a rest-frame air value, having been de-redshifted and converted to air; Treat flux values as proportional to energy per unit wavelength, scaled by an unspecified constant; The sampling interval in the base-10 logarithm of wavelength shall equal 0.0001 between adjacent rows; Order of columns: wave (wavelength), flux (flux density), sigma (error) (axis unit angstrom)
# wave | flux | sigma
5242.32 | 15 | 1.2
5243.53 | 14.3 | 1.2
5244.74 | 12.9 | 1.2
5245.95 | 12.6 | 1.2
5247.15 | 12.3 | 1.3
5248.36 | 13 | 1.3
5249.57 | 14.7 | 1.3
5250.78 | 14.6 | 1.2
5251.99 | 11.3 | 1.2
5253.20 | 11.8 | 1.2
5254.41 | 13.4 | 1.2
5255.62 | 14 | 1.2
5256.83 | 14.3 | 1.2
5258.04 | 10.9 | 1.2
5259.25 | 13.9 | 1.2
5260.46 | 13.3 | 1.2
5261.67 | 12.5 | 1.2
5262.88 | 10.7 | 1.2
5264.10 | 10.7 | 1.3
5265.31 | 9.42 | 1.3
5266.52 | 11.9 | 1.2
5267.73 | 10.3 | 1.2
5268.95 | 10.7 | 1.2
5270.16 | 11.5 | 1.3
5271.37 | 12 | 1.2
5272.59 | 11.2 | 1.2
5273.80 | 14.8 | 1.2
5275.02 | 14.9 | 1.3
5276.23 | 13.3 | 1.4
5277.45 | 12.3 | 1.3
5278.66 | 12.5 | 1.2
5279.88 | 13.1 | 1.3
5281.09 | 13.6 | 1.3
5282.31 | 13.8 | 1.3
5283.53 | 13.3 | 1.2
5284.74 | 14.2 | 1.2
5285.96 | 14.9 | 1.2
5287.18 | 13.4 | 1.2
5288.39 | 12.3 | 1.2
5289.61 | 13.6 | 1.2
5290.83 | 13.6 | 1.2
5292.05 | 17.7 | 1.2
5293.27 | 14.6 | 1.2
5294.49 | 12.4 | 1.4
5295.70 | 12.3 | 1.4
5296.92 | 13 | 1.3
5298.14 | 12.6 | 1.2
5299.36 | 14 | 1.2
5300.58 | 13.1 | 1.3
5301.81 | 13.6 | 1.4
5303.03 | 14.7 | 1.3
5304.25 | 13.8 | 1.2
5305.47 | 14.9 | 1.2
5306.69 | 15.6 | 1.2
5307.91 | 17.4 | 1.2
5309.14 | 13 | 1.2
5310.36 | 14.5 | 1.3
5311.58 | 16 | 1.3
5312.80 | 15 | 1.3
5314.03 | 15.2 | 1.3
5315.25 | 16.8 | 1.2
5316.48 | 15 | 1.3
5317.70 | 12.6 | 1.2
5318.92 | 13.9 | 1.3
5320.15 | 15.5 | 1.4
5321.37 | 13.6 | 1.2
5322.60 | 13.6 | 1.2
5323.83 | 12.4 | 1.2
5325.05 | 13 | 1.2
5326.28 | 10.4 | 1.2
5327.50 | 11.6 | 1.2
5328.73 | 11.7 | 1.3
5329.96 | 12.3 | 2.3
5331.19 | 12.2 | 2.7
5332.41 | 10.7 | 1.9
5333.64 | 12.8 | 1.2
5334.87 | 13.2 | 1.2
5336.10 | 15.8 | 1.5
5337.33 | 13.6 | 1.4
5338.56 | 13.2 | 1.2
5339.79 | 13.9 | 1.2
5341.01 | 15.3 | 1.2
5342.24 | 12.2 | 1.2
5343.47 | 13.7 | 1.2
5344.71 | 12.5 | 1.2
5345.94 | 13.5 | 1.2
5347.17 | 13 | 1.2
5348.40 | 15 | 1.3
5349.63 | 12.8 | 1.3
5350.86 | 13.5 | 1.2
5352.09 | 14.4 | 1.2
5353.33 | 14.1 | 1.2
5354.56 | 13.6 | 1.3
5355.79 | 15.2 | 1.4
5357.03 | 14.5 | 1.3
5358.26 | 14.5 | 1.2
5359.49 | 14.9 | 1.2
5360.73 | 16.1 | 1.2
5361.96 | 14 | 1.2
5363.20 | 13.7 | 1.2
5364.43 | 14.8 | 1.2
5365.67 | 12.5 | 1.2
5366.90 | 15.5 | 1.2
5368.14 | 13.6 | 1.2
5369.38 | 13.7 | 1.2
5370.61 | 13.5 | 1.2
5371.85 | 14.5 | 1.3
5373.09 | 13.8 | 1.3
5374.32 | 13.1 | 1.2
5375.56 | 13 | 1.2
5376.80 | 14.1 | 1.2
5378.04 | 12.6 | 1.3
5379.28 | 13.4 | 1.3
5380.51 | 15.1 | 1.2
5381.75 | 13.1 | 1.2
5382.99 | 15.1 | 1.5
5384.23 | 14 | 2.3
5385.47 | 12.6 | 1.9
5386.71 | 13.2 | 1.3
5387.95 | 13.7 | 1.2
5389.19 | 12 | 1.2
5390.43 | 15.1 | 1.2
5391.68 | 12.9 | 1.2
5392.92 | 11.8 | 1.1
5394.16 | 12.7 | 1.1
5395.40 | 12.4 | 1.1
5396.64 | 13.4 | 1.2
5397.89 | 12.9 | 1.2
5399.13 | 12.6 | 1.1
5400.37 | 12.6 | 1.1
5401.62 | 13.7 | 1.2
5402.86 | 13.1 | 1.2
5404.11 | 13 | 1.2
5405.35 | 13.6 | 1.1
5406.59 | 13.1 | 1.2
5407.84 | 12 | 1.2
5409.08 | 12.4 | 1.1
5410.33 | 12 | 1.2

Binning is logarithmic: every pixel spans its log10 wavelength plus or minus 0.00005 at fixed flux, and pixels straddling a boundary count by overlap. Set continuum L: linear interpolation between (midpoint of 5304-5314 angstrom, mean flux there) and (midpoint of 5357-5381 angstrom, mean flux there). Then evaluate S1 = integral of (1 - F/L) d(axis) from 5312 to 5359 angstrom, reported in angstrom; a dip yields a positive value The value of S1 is 3.3 angstrom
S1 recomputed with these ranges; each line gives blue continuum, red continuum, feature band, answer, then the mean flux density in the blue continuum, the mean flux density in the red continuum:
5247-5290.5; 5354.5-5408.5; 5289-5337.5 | -2.6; 12.7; 13.6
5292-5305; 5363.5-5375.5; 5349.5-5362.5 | -0.5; 13.6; 13.8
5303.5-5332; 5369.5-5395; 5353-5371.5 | -0.9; 13.9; 13.5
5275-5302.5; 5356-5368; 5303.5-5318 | -1.3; 13.5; 14.5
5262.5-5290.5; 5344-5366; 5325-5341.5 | 1.0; 12.6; 14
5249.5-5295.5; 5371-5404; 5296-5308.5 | -1.2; 12.9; 13.3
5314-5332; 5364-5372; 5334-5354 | -0.2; 13.2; 14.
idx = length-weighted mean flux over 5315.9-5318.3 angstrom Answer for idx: 13.8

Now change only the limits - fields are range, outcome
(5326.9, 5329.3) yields 11.6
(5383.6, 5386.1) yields 13.3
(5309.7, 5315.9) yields 15.5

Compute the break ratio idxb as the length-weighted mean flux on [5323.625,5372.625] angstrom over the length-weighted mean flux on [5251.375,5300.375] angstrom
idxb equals 1.1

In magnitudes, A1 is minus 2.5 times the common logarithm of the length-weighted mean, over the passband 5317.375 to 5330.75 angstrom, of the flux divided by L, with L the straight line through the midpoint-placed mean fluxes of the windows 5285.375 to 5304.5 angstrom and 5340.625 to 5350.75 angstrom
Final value 0.07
